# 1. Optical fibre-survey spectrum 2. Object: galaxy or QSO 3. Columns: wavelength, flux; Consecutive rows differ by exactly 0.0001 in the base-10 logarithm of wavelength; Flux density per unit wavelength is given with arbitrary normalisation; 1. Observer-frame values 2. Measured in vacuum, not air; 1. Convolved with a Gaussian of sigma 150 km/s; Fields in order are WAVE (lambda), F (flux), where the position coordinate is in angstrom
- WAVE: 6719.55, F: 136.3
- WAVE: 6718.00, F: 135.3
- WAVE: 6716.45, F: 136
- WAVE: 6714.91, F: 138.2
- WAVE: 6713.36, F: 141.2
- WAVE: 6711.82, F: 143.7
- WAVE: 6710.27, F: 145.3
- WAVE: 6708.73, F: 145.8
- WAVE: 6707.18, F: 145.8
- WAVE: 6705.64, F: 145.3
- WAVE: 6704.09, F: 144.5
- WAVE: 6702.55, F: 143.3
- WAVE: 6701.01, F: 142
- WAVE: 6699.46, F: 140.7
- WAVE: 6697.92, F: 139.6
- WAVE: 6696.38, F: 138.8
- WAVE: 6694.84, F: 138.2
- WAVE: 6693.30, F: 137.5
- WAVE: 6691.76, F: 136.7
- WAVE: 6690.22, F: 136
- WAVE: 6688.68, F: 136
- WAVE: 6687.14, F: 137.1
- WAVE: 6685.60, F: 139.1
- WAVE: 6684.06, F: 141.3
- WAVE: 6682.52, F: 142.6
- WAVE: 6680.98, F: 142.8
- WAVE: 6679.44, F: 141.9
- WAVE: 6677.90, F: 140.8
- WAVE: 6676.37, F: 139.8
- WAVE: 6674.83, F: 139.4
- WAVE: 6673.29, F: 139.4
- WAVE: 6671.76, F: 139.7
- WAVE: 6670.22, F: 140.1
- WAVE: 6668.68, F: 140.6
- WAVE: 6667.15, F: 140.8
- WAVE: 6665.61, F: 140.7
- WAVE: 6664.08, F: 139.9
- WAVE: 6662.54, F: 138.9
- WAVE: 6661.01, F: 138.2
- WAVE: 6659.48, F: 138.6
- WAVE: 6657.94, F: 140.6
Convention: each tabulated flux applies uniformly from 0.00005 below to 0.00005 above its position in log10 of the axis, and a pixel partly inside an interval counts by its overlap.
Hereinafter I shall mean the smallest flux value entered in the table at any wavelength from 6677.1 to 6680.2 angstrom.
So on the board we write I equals 140.8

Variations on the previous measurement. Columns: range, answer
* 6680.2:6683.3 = 142.6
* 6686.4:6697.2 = 136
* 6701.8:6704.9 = 143.3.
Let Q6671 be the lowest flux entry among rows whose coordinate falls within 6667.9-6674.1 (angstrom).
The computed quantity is 139.4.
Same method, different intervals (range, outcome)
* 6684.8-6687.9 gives 137.1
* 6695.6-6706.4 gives 138.8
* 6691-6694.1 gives 136.7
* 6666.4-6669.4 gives 140.6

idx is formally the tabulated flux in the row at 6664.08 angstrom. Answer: 139.9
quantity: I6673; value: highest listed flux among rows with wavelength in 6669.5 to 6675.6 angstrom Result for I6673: 140.1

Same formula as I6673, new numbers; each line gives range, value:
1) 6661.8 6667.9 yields 140.8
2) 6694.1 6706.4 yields 145.3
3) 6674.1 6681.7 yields 142.8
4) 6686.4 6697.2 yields 138.8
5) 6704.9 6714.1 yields 145.8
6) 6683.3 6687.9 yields 141.3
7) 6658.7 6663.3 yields 138.9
